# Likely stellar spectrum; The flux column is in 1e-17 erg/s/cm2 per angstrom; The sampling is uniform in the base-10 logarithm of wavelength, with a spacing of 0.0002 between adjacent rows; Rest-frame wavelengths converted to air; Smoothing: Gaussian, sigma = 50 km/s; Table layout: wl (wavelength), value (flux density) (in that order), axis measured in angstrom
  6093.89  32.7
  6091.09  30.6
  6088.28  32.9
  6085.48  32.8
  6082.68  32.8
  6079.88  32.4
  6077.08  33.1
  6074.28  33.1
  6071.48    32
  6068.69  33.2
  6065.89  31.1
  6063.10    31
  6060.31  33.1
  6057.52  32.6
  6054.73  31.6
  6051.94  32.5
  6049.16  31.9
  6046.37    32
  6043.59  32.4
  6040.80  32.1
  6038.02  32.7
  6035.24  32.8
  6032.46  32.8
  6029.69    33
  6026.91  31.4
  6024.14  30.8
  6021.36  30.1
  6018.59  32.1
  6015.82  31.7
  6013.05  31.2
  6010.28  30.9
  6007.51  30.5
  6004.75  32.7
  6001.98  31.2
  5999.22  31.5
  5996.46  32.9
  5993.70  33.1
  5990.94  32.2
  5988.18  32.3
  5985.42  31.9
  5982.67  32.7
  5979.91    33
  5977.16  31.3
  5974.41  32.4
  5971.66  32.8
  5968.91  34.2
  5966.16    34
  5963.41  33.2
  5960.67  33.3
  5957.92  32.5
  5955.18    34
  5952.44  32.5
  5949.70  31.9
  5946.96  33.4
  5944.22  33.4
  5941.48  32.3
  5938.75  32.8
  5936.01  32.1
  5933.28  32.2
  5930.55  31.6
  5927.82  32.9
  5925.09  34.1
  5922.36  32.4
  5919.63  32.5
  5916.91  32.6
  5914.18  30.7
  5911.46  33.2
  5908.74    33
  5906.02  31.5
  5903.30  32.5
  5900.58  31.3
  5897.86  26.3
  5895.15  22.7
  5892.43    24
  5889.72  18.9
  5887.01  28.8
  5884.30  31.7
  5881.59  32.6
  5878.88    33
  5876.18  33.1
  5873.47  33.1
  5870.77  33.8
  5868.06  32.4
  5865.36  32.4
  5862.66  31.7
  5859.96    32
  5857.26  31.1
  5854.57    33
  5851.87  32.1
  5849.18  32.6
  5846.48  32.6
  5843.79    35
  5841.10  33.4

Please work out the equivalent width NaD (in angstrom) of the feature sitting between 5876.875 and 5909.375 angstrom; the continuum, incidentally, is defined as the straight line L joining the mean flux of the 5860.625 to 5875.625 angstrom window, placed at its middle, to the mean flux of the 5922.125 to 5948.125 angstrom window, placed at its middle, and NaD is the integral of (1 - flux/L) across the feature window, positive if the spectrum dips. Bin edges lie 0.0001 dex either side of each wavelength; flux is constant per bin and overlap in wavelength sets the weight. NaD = 3.8 angstrom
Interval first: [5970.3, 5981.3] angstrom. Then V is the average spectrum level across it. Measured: 32.4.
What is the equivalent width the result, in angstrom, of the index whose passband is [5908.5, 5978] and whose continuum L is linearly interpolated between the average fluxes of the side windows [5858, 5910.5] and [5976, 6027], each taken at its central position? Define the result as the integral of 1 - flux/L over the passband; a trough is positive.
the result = -3.85 angstrom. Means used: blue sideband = 30.3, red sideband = 31.8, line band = 32.7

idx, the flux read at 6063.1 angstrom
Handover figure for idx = 31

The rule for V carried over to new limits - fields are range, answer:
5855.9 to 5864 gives 31.6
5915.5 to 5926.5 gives 32.9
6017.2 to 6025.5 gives 31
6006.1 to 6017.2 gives 31.1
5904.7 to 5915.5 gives 32.1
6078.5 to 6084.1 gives 32.6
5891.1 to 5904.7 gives 27.4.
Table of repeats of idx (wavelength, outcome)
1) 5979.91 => 33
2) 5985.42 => 31.9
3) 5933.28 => 32.2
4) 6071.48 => 32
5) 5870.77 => 33.8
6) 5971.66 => 32.8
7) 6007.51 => 30.5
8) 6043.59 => 32.4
